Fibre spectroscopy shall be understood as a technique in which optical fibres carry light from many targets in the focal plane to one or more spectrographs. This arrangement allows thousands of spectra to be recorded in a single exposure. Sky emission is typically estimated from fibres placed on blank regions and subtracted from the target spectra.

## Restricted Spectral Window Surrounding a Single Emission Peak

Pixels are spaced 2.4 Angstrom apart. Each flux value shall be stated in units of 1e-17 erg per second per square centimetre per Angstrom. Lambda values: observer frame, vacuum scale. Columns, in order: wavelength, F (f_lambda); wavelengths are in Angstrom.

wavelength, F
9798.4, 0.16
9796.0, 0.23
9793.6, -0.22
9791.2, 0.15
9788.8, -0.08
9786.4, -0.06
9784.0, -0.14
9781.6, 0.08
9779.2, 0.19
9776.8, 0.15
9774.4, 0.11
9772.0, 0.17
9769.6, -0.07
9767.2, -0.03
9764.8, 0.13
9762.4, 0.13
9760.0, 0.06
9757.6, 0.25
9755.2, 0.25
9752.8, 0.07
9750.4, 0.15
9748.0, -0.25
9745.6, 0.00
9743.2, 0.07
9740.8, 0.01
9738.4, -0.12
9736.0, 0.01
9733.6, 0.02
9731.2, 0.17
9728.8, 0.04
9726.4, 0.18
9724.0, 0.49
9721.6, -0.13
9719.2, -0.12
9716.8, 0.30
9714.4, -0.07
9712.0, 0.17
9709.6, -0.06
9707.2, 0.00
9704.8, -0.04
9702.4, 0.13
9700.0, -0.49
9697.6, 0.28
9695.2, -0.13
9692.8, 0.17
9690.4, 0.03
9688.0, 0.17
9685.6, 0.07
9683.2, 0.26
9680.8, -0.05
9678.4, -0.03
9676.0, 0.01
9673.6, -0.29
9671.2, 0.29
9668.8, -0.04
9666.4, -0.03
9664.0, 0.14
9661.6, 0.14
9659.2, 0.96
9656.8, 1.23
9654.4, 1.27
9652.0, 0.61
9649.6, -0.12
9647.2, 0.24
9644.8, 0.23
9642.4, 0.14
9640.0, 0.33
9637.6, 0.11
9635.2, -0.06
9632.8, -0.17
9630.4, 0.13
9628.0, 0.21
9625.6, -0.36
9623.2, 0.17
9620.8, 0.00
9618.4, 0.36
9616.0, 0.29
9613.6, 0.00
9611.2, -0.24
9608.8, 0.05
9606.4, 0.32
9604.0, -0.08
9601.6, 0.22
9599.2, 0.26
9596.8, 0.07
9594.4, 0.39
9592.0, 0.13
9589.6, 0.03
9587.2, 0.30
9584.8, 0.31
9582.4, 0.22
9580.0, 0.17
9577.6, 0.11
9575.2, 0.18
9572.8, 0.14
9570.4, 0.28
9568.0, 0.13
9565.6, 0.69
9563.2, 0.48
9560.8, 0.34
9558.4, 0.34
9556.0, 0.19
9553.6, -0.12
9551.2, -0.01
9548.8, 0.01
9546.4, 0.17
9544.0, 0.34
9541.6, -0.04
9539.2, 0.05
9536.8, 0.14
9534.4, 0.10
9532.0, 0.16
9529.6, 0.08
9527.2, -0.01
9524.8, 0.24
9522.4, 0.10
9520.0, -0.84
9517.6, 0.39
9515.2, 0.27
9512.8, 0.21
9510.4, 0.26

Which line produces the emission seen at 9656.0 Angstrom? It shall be [O III] 5007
